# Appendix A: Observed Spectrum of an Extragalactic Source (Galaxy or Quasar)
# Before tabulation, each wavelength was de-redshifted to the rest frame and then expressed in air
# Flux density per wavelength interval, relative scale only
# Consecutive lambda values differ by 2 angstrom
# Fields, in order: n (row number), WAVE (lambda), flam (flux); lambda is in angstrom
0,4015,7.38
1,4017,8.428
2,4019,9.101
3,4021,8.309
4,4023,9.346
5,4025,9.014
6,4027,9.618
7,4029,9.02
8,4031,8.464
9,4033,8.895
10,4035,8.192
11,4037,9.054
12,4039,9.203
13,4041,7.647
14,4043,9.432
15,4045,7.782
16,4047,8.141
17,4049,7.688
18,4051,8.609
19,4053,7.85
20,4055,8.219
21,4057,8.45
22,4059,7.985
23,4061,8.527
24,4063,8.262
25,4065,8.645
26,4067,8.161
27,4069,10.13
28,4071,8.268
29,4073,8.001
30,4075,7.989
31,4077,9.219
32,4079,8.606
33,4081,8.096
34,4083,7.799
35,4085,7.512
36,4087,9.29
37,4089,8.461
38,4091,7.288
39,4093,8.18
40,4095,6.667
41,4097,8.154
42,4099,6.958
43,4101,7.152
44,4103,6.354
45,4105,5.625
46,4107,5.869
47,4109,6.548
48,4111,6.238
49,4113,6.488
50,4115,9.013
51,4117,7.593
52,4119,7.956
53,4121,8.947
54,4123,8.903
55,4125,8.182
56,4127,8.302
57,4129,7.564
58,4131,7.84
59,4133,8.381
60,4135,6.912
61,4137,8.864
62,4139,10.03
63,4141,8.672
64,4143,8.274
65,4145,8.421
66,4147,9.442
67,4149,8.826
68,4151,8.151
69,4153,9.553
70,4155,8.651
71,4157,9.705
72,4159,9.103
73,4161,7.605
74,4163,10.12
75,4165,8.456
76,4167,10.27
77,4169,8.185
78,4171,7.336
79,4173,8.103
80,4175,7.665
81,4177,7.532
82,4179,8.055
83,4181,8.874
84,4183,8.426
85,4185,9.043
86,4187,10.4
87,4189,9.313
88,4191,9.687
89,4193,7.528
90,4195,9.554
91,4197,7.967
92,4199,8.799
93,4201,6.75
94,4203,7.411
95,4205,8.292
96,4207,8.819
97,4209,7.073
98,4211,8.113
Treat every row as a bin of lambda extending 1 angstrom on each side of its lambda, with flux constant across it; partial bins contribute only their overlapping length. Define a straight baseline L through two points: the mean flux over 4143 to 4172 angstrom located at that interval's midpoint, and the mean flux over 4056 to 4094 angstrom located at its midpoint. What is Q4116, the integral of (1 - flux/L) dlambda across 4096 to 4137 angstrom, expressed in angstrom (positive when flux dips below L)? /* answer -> 5.3 angstrom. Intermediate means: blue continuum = 8.36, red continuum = 8.82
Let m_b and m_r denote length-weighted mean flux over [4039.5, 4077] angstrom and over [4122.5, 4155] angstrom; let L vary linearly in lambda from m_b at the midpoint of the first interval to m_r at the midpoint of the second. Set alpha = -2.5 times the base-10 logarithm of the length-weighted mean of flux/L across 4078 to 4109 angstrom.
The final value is 0.14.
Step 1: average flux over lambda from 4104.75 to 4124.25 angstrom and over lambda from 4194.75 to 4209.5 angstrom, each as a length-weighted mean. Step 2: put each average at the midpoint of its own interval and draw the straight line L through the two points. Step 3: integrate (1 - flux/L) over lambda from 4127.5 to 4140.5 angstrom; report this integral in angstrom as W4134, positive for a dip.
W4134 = -1.3 angstrom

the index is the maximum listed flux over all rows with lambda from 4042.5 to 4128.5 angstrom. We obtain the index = 10.13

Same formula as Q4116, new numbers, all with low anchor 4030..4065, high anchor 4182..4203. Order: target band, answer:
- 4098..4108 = 2.5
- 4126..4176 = 0.1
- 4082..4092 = 0.5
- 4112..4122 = 0.6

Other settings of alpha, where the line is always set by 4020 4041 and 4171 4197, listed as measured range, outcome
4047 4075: 0.06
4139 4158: -0.03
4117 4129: 0.05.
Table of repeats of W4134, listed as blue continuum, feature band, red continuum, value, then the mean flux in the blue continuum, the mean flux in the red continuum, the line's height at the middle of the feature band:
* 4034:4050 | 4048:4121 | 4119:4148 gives 5.0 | 8.39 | 8.46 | 8.43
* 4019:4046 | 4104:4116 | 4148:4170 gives 3.1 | 8.78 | 8.97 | 8.89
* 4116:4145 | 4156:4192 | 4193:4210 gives -2.7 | 8.32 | 8.05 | 8.15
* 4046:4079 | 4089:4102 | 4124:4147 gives 1.4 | 8.39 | 8.36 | 8.38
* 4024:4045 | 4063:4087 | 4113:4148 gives 0.5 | 8.8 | 8.37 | 8.62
